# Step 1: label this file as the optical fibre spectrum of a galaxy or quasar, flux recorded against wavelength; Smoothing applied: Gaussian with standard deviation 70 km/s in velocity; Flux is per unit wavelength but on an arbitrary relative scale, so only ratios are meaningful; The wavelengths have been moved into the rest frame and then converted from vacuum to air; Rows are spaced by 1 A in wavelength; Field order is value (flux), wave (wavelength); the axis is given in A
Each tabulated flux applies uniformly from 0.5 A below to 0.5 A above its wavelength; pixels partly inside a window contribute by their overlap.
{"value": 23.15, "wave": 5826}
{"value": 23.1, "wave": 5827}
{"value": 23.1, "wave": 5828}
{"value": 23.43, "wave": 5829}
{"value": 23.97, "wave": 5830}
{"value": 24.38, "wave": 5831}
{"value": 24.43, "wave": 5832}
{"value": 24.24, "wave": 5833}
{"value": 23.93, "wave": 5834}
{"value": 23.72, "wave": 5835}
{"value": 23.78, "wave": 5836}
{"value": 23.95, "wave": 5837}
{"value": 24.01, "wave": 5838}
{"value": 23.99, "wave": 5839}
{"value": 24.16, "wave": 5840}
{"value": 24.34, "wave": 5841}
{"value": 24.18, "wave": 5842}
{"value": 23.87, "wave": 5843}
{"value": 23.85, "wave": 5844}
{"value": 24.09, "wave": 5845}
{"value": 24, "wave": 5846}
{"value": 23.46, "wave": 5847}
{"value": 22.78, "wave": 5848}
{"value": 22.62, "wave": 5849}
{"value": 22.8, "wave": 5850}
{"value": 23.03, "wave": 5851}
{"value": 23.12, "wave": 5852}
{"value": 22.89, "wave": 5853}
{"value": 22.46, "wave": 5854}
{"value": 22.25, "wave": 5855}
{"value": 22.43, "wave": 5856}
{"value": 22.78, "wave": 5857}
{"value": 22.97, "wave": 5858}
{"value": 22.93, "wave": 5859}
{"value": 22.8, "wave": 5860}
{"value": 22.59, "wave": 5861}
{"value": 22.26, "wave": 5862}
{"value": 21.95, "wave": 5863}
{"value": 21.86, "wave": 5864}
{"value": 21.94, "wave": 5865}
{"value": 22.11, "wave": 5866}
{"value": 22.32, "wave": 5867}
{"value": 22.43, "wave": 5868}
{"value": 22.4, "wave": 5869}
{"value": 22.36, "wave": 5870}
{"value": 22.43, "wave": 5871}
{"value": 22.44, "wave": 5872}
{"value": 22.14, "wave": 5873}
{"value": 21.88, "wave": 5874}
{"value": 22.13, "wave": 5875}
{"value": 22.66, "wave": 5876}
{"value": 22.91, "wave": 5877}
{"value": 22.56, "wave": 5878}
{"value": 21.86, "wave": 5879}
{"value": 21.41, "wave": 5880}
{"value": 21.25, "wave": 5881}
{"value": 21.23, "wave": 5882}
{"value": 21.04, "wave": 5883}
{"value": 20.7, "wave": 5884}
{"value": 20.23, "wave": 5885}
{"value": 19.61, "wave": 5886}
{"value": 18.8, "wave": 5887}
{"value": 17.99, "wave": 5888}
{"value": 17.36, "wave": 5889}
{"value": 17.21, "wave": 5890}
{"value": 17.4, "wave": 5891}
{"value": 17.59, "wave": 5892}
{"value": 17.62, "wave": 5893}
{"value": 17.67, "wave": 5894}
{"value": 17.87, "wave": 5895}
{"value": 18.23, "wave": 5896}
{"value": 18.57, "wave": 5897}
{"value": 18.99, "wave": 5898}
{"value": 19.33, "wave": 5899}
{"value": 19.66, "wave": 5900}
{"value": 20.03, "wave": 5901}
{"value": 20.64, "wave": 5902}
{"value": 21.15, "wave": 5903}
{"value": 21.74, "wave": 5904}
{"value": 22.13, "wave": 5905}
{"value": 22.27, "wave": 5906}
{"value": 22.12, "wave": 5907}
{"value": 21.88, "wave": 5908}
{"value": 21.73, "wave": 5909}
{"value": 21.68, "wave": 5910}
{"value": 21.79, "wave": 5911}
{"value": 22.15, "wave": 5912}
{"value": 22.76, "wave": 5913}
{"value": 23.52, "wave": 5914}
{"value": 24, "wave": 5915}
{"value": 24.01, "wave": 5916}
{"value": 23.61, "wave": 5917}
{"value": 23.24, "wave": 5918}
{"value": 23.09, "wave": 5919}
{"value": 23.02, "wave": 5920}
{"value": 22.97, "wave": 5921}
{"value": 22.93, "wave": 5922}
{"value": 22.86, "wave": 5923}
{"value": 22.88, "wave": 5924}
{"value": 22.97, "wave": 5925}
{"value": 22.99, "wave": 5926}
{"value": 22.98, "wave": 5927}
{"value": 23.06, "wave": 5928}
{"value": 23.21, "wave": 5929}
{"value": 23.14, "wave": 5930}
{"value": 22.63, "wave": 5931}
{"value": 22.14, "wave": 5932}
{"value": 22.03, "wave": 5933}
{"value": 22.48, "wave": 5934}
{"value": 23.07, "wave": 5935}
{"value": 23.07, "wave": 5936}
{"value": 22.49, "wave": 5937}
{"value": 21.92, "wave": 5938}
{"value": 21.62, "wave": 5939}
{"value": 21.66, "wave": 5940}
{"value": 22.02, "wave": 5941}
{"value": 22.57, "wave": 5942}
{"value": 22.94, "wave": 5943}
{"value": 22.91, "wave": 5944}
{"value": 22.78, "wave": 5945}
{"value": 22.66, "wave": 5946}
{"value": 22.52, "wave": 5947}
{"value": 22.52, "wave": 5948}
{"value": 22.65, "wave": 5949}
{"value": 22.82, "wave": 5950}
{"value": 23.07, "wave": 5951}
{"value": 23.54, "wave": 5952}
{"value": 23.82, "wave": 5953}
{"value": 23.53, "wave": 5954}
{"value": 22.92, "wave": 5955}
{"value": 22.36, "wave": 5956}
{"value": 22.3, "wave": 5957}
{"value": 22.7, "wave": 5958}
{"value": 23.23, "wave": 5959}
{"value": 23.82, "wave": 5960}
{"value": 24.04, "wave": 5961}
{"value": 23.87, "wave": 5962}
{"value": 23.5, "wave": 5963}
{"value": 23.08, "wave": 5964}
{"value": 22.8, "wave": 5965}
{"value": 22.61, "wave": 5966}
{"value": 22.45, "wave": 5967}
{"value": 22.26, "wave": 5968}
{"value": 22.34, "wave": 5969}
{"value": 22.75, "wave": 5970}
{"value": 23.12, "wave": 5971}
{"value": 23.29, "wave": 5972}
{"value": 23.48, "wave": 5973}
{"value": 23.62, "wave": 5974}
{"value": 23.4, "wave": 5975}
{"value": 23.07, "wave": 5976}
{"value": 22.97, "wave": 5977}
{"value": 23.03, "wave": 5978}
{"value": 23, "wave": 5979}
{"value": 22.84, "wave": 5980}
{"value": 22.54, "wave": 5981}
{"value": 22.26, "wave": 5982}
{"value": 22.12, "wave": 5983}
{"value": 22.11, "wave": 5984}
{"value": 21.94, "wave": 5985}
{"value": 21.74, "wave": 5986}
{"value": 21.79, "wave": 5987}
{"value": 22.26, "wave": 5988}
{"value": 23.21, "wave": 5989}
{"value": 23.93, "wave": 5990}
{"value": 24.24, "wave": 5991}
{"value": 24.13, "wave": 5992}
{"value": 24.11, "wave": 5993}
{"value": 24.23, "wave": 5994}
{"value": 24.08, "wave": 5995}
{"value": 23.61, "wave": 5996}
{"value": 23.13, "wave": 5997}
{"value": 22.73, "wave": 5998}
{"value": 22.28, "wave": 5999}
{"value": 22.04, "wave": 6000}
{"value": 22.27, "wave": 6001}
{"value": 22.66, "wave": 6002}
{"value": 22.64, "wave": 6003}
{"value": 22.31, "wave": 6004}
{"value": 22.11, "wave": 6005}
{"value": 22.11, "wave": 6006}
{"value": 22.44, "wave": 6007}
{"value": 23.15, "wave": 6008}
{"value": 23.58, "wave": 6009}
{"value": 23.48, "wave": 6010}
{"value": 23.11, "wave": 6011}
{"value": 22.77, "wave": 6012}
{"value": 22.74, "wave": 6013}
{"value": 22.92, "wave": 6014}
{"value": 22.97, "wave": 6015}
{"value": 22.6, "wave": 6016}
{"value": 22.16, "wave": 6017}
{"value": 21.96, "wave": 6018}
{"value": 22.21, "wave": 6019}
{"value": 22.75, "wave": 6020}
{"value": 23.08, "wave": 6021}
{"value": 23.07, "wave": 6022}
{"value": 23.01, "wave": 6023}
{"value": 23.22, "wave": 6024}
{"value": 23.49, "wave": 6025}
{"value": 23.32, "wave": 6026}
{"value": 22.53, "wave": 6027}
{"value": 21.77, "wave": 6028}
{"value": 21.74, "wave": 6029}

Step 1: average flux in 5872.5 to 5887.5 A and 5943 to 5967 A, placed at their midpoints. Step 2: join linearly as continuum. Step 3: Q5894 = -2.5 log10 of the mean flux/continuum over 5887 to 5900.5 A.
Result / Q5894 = 0.19 mag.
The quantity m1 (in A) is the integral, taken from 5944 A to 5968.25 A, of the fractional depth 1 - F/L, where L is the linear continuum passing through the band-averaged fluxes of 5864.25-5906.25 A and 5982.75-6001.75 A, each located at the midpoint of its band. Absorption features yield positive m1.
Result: -0.95 A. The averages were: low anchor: 20.5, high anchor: 23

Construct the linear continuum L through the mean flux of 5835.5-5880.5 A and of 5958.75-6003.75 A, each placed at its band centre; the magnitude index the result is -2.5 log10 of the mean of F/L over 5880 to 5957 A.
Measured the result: 0.06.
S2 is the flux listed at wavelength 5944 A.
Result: 22.91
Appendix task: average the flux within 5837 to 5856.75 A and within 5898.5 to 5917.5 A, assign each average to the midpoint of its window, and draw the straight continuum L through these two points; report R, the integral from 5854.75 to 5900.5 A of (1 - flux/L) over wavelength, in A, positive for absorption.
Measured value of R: 3.7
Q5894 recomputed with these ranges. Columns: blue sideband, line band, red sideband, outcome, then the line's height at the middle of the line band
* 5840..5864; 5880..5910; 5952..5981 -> 0.17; 23.1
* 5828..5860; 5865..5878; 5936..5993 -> 0.05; 23.3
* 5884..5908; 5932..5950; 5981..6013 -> -0.08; 20.9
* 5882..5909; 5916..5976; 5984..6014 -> -0.08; 21.2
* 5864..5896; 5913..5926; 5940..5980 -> -0.07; 21.8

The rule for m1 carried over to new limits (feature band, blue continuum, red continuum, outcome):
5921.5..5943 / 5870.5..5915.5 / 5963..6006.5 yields -1.00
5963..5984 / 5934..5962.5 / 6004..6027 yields -0.02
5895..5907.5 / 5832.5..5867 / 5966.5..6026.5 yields 1.50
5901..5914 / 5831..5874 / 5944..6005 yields 0.67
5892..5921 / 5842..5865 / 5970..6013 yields 2.17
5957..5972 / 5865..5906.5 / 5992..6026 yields -0.67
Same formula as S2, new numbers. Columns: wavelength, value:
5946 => 22.66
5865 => 21.94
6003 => 22.64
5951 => 23.07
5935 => 23.07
